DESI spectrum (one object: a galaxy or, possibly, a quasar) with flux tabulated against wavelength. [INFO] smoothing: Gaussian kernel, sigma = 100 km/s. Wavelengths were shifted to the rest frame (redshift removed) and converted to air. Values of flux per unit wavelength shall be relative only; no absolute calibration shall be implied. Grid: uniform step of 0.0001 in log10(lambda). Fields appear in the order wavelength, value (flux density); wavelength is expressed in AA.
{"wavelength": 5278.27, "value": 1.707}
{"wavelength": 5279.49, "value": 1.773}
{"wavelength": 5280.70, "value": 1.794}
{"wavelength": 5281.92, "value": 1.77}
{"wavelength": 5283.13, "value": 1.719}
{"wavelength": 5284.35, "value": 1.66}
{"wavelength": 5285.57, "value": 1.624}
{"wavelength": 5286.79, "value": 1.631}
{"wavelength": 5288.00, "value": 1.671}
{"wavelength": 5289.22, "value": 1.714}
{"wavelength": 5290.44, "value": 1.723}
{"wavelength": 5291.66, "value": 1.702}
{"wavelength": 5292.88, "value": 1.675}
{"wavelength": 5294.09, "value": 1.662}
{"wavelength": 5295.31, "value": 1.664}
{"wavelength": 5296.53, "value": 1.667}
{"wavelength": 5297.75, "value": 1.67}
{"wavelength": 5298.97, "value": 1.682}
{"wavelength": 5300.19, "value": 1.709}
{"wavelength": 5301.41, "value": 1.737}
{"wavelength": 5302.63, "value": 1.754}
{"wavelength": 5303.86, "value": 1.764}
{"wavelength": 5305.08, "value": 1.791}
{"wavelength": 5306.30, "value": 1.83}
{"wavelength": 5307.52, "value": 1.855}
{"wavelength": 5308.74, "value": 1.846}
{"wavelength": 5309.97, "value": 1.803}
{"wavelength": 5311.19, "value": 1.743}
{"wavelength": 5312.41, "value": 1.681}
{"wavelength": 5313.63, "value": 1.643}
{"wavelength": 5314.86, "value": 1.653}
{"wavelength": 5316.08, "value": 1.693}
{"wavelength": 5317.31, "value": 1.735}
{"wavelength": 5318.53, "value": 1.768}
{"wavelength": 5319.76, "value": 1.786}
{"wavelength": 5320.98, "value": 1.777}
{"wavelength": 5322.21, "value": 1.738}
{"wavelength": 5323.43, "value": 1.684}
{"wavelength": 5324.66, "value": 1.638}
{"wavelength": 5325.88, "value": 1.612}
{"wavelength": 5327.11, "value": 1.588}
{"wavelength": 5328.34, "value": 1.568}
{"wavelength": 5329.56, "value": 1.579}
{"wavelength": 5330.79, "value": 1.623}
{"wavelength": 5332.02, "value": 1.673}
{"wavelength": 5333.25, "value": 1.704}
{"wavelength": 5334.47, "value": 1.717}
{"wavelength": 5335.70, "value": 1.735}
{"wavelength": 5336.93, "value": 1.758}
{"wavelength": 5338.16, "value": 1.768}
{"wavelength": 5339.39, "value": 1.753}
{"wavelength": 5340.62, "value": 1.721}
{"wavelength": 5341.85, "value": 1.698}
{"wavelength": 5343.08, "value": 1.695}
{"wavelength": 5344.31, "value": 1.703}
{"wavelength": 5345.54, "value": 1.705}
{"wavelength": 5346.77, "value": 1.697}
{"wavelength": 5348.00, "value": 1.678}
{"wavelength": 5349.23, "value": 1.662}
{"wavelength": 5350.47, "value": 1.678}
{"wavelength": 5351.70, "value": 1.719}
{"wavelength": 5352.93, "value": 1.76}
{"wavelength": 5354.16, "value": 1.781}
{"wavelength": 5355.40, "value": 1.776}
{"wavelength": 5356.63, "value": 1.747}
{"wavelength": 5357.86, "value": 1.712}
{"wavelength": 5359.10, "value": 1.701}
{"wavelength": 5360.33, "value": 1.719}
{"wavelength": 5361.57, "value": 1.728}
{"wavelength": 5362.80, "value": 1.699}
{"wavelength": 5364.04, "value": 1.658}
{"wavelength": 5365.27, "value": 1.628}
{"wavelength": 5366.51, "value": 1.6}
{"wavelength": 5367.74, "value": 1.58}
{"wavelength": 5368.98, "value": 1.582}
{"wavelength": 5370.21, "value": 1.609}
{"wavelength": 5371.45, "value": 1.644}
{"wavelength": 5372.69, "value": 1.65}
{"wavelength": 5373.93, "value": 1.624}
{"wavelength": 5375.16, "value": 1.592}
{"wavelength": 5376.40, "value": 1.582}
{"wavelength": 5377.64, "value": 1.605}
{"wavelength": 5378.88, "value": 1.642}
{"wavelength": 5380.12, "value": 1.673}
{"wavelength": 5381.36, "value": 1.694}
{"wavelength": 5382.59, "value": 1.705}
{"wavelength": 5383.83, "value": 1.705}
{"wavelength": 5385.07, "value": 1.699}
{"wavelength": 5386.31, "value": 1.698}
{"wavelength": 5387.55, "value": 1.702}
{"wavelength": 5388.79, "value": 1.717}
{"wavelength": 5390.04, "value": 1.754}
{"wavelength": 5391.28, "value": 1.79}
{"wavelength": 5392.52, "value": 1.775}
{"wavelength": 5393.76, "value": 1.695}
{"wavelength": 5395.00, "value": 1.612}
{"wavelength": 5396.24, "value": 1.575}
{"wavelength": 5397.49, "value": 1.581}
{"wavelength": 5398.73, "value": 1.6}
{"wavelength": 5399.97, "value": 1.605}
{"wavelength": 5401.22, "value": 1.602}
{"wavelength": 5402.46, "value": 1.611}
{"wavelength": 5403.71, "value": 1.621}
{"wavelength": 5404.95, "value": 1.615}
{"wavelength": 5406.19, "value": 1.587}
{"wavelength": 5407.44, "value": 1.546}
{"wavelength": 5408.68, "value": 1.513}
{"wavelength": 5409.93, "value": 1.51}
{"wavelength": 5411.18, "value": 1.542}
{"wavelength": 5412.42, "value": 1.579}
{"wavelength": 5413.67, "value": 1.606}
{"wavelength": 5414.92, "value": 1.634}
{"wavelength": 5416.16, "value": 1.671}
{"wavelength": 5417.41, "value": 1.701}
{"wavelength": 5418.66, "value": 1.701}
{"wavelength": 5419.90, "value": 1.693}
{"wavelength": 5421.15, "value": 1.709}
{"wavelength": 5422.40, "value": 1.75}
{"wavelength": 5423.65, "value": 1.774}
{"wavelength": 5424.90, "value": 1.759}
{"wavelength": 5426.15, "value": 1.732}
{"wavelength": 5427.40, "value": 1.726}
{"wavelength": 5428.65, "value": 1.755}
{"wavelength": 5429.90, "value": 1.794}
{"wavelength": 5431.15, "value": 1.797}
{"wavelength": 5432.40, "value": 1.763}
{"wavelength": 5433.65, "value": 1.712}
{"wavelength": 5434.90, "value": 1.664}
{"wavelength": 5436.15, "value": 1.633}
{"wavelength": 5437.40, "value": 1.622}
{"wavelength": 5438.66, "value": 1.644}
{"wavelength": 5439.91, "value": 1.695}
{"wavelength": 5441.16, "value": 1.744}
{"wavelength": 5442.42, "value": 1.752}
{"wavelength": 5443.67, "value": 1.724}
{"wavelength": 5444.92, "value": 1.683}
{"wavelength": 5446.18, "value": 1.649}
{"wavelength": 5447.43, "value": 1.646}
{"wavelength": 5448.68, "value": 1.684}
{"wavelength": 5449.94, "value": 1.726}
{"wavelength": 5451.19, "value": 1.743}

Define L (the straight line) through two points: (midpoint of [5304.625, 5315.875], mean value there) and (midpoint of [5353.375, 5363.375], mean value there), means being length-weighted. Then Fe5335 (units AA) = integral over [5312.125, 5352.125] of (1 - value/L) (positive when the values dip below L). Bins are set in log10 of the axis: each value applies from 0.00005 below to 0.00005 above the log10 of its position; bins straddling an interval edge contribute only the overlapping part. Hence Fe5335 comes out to 1.27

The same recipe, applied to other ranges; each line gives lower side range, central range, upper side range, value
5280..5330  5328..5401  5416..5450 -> 1.3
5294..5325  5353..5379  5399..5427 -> 0.3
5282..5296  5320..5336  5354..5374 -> 0.1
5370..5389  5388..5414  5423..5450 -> 0.9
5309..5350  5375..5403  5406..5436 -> 0.3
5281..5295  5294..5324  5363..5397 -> -0.9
